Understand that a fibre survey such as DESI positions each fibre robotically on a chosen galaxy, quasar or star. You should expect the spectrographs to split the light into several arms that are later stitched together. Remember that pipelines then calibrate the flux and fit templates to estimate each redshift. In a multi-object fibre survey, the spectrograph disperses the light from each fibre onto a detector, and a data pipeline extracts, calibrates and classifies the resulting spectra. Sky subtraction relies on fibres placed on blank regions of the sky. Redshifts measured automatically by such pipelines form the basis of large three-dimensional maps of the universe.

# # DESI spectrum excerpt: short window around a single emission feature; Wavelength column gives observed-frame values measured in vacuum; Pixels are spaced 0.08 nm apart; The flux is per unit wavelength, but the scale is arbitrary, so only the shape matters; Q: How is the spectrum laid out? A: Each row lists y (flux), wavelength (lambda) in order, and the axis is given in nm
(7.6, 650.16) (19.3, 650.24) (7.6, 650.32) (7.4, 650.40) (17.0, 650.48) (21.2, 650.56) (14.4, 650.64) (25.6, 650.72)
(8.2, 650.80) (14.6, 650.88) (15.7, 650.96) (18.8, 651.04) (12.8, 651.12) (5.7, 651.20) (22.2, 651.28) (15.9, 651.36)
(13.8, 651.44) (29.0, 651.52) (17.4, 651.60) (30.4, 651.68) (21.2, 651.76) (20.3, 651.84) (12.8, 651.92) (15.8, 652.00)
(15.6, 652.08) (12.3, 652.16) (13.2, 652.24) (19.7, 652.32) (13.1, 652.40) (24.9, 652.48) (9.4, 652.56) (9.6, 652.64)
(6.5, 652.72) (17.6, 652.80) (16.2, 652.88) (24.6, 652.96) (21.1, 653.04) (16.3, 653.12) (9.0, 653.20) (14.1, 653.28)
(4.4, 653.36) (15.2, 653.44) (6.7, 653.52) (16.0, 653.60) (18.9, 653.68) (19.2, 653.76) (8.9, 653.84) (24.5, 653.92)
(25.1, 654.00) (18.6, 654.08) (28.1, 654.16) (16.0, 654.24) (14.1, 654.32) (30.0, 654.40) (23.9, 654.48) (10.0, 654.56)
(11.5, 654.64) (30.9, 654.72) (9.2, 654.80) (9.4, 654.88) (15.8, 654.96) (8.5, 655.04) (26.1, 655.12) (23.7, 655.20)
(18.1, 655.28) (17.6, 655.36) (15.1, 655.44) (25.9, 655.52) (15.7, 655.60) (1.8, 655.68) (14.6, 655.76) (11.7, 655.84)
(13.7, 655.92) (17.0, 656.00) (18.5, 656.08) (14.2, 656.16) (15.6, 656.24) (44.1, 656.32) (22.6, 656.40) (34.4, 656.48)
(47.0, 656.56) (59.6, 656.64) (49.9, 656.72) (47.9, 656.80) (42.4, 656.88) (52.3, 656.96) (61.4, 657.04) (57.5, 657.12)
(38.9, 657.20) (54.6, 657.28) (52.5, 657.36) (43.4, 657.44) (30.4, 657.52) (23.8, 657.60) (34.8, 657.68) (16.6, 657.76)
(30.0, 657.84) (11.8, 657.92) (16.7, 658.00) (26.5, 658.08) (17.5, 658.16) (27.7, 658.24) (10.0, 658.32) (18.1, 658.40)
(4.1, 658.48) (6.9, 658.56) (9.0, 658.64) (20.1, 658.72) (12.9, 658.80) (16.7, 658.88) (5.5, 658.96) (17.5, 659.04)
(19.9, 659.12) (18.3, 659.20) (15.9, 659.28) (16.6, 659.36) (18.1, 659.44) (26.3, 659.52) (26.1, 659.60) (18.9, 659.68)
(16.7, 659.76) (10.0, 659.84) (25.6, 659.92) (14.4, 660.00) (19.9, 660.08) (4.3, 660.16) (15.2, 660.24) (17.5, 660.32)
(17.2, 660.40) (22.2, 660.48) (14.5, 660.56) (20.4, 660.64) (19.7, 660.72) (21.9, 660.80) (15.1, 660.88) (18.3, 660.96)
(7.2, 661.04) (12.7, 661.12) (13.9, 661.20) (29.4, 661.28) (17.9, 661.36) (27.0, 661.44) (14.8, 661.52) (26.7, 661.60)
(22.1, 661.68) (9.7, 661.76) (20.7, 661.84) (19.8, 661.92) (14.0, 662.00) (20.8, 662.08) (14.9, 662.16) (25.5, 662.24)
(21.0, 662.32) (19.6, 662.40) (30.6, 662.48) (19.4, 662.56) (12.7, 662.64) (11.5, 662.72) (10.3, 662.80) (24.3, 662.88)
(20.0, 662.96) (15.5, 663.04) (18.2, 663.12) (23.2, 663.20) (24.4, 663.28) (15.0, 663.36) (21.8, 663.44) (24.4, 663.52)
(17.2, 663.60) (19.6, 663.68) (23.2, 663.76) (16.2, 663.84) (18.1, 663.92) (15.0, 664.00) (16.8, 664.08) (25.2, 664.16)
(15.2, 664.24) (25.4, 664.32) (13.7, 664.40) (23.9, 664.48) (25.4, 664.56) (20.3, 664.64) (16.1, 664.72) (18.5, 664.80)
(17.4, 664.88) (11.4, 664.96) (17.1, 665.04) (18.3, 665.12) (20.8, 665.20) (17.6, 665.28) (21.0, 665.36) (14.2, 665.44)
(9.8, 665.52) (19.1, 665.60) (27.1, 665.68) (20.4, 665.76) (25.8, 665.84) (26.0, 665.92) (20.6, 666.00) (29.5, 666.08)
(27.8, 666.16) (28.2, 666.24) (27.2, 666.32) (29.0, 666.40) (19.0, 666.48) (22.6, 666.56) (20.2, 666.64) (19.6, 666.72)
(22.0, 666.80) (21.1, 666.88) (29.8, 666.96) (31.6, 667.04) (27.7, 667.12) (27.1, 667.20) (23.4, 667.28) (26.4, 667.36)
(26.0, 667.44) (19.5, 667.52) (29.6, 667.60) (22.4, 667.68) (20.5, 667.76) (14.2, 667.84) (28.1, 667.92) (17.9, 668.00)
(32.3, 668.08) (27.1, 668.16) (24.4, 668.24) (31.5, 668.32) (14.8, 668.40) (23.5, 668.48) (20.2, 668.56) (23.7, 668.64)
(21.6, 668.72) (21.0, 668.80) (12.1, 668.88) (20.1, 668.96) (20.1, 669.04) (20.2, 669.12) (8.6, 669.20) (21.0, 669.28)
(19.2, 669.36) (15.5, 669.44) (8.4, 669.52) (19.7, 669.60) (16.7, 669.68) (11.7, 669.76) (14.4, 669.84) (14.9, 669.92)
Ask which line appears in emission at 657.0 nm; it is [O II]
